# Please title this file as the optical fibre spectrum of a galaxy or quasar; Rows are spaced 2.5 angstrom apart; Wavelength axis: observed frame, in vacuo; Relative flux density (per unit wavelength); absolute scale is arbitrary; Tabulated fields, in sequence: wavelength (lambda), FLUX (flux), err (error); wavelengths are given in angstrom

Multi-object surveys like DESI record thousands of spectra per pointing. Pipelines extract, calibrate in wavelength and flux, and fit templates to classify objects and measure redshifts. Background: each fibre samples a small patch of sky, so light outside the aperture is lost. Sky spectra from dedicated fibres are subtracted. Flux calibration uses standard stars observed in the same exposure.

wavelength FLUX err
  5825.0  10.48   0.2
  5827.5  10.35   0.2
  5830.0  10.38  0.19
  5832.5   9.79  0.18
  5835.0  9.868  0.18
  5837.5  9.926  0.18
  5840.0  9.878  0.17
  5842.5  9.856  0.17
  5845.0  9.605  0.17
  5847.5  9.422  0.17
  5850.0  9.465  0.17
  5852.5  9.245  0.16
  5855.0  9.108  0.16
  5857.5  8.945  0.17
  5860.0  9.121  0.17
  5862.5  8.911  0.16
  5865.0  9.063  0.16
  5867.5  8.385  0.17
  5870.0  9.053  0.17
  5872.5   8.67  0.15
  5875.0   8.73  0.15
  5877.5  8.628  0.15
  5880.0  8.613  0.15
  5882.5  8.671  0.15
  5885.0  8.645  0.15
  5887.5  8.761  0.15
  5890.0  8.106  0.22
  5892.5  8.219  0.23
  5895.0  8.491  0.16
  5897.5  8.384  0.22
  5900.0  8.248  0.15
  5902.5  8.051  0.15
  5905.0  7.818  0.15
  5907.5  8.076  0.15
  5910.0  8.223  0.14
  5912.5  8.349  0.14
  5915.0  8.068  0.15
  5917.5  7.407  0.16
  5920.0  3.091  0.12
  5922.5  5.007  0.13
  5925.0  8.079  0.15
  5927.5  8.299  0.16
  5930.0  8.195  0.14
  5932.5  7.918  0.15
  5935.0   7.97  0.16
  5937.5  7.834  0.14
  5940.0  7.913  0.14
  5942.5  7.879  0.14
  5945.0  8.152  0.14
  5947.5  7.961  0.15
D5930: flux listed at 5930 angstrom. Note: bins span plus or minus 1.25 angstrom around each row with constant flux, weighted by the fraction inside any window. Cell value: 8.195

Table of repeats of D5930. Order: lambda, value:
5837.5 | 9.926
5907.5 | 8.076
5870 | 9.053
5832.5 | 9.79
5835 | 9.868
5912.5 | 8.349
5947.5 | 7.961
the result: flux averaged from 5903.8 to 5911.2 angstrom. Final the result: 8.04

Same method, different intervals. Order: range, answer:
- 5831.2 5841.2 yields 9.87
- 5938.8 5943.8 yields 7.9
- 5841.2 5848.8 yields 9.63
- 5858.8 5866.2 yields 9.03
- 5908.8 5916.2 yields 8.21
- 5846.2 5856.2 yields 9.31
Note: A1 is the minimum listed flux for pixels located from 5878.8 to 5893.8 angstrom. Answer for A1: 8.106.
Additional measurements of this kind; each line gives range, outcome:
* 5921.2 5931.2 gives 5.007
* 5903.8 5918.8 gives 7.407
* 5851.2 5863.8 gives 8.911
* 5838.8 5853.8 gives 9.245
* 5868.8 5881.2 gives 8.613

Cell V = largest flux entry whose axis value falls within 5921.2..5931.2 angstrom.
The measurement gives 8.299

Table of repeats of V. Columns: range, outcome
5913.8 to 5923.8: 8.068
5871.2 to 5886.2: 8.73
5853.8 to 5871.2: 9.121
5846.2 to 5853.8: 9.465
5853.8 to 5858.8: 9.108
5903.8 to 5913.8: 8.349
